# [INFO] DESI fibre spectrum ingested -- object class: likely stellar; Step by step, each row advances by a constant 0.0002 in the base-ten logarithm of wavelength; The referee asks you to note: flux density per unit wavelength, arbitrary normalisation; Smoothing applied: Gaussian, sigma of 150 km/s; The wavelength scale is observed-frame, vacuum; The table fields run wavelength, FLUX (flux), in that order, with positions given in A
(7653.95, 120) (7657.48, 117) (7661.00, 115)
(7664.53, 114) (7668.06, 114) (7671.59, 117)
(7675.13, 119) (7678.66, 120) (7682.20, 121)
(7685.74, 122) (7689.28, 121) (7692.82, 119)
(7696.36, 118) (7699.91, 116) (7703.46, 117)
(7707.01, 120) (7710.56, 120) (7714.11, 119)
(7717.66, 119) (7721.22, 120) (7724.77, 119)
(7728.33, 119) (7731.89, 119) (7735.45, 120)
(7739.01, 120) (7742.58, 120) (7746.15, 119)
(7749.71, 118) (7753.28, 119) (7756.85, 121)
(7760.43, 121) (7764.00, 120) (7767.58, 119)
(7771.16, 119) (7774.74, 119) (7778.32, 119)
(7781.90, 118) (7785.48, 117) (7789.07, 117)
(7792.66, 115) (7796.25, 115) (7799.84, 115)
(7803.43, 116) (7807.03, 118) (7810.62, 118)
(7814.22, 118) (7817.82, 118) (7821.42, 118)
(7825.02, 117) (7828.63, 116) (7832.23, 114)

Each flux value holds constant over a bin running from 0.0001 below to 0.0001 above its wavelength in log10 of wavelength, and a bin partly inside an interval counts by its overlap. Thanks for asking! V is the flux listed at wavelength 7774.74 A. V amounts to 119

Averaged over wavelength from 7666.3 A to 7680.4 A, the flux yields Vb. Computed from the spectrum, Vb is 118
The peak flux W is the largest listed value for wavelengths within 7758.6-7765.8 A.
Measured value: 121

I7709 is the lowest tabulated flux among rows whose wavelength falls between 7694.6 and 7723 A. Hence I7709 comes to 116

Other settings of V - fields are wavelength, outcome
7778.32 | 119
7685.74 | 122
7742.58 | 120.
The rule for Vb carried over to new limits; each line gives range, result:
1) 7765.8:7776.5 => 119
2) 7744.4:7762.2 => 120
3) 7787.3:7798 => 116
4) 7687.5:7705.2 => 118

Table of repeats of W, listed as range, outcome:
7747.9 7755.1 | 119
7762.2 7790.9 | 120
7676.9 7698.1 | 122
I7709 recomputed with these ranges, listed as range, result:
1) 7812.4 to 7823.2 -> 118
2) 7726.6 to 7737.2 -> 119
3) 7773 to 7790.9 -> 117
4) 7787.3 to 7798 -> 115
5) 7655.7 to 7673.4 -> 114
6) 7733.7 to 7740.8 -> 120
